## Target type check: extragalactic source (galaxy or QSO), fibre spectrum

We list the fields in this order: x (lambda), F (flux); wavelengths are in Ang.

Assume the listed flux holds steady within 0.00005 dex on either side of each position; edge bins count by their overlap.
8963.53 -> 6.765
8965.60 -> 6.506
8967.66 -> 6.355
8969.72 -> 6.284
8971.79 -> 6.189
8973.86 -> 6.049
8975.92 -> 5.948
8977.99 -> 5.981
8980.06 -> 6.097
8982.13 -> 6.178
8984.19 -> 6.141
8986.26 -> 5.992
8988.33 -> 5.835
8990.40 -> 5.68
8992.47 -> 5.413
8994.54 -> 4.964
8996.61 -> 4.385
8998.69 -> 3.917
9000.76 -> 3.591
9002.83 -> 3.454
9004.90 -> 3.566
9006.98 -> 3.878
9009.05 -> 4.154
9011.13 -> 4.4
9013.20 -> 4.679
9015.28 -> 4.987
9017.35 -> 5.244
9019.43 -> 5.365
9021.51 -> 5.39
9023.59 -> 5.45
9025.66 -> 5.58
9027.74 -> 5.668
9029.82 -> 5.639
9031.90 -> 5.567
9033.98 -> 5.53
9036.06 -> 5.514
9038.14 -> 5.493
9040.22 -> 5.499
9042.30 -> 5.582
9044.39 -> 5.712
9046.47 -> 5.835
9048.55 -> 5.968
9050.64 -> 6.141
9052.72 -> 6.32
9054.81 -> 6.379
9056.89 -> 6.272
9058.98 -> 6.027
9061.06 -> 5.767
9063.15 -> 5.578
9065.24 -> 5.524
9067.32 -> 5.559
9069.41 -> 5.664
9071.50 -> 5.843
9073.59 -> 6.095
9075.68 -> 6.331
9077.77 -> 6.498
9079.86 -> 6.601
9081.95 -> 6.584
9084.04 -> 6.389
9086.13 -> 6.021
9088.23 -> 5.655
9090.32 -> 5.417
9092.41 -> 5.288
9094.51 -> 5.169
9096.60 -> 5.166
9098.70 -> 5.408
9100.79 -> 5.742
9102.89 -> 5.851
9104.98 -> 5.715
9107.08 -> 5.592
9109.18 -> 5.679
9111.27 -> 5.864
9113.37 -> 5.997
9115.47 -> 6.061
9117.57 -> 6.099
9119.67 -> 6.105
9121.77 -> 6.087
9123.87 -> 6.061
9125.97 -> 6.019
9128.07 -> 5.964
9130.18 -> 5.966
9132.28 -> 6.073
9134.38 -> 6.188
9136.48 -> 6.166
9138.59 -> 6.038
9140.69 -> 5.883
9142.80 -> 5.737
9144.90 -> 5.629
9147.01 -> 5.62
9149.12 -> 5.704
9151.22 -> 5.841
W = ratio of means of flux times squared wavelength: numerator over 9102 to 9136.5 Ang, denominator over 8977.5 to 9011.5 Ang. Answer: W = 1.2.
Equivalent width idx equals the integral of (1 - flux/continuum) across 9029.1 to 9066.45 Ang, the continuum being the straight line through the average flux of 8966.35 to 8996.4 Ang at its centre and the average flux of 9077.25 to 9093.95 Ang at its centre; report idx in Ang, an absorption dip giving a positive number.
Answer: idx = 1.1 Ang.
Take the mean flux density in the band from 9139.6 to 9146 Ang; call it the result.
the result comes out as 5.75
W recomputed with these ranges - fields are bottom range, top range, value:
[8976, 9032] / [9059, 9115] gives 1.16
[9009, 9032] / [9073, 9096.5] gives 1.16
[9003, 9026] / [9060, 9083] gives 1.29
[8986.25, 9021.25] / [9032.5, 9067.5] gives 1.26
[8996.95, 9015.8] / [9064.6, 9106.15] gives 1.46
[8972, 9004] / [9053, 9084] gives 1.16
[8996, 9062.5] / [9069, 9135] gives 1.15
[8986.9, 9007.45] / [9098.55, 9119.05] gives 1.32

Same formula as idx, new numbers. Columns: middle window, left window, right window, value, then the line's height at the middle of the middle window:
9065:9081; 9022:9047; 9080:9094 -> -0.6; 5.82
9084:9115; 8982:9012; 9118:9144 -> 0.4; 5.72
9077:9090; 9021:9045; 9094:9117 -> -1.4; 5.64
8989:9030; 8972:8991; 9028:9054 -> 7.8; 5.88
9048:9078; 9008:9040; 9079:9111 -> -2.5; 5.53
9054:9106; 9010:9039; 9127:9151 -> -2.4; 5.6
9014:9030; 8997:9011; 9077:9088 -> -3.6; 4.41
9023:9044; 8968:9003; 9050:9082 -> 1.0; 5.83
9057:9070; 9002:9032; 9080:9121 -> -0.8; 5.38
